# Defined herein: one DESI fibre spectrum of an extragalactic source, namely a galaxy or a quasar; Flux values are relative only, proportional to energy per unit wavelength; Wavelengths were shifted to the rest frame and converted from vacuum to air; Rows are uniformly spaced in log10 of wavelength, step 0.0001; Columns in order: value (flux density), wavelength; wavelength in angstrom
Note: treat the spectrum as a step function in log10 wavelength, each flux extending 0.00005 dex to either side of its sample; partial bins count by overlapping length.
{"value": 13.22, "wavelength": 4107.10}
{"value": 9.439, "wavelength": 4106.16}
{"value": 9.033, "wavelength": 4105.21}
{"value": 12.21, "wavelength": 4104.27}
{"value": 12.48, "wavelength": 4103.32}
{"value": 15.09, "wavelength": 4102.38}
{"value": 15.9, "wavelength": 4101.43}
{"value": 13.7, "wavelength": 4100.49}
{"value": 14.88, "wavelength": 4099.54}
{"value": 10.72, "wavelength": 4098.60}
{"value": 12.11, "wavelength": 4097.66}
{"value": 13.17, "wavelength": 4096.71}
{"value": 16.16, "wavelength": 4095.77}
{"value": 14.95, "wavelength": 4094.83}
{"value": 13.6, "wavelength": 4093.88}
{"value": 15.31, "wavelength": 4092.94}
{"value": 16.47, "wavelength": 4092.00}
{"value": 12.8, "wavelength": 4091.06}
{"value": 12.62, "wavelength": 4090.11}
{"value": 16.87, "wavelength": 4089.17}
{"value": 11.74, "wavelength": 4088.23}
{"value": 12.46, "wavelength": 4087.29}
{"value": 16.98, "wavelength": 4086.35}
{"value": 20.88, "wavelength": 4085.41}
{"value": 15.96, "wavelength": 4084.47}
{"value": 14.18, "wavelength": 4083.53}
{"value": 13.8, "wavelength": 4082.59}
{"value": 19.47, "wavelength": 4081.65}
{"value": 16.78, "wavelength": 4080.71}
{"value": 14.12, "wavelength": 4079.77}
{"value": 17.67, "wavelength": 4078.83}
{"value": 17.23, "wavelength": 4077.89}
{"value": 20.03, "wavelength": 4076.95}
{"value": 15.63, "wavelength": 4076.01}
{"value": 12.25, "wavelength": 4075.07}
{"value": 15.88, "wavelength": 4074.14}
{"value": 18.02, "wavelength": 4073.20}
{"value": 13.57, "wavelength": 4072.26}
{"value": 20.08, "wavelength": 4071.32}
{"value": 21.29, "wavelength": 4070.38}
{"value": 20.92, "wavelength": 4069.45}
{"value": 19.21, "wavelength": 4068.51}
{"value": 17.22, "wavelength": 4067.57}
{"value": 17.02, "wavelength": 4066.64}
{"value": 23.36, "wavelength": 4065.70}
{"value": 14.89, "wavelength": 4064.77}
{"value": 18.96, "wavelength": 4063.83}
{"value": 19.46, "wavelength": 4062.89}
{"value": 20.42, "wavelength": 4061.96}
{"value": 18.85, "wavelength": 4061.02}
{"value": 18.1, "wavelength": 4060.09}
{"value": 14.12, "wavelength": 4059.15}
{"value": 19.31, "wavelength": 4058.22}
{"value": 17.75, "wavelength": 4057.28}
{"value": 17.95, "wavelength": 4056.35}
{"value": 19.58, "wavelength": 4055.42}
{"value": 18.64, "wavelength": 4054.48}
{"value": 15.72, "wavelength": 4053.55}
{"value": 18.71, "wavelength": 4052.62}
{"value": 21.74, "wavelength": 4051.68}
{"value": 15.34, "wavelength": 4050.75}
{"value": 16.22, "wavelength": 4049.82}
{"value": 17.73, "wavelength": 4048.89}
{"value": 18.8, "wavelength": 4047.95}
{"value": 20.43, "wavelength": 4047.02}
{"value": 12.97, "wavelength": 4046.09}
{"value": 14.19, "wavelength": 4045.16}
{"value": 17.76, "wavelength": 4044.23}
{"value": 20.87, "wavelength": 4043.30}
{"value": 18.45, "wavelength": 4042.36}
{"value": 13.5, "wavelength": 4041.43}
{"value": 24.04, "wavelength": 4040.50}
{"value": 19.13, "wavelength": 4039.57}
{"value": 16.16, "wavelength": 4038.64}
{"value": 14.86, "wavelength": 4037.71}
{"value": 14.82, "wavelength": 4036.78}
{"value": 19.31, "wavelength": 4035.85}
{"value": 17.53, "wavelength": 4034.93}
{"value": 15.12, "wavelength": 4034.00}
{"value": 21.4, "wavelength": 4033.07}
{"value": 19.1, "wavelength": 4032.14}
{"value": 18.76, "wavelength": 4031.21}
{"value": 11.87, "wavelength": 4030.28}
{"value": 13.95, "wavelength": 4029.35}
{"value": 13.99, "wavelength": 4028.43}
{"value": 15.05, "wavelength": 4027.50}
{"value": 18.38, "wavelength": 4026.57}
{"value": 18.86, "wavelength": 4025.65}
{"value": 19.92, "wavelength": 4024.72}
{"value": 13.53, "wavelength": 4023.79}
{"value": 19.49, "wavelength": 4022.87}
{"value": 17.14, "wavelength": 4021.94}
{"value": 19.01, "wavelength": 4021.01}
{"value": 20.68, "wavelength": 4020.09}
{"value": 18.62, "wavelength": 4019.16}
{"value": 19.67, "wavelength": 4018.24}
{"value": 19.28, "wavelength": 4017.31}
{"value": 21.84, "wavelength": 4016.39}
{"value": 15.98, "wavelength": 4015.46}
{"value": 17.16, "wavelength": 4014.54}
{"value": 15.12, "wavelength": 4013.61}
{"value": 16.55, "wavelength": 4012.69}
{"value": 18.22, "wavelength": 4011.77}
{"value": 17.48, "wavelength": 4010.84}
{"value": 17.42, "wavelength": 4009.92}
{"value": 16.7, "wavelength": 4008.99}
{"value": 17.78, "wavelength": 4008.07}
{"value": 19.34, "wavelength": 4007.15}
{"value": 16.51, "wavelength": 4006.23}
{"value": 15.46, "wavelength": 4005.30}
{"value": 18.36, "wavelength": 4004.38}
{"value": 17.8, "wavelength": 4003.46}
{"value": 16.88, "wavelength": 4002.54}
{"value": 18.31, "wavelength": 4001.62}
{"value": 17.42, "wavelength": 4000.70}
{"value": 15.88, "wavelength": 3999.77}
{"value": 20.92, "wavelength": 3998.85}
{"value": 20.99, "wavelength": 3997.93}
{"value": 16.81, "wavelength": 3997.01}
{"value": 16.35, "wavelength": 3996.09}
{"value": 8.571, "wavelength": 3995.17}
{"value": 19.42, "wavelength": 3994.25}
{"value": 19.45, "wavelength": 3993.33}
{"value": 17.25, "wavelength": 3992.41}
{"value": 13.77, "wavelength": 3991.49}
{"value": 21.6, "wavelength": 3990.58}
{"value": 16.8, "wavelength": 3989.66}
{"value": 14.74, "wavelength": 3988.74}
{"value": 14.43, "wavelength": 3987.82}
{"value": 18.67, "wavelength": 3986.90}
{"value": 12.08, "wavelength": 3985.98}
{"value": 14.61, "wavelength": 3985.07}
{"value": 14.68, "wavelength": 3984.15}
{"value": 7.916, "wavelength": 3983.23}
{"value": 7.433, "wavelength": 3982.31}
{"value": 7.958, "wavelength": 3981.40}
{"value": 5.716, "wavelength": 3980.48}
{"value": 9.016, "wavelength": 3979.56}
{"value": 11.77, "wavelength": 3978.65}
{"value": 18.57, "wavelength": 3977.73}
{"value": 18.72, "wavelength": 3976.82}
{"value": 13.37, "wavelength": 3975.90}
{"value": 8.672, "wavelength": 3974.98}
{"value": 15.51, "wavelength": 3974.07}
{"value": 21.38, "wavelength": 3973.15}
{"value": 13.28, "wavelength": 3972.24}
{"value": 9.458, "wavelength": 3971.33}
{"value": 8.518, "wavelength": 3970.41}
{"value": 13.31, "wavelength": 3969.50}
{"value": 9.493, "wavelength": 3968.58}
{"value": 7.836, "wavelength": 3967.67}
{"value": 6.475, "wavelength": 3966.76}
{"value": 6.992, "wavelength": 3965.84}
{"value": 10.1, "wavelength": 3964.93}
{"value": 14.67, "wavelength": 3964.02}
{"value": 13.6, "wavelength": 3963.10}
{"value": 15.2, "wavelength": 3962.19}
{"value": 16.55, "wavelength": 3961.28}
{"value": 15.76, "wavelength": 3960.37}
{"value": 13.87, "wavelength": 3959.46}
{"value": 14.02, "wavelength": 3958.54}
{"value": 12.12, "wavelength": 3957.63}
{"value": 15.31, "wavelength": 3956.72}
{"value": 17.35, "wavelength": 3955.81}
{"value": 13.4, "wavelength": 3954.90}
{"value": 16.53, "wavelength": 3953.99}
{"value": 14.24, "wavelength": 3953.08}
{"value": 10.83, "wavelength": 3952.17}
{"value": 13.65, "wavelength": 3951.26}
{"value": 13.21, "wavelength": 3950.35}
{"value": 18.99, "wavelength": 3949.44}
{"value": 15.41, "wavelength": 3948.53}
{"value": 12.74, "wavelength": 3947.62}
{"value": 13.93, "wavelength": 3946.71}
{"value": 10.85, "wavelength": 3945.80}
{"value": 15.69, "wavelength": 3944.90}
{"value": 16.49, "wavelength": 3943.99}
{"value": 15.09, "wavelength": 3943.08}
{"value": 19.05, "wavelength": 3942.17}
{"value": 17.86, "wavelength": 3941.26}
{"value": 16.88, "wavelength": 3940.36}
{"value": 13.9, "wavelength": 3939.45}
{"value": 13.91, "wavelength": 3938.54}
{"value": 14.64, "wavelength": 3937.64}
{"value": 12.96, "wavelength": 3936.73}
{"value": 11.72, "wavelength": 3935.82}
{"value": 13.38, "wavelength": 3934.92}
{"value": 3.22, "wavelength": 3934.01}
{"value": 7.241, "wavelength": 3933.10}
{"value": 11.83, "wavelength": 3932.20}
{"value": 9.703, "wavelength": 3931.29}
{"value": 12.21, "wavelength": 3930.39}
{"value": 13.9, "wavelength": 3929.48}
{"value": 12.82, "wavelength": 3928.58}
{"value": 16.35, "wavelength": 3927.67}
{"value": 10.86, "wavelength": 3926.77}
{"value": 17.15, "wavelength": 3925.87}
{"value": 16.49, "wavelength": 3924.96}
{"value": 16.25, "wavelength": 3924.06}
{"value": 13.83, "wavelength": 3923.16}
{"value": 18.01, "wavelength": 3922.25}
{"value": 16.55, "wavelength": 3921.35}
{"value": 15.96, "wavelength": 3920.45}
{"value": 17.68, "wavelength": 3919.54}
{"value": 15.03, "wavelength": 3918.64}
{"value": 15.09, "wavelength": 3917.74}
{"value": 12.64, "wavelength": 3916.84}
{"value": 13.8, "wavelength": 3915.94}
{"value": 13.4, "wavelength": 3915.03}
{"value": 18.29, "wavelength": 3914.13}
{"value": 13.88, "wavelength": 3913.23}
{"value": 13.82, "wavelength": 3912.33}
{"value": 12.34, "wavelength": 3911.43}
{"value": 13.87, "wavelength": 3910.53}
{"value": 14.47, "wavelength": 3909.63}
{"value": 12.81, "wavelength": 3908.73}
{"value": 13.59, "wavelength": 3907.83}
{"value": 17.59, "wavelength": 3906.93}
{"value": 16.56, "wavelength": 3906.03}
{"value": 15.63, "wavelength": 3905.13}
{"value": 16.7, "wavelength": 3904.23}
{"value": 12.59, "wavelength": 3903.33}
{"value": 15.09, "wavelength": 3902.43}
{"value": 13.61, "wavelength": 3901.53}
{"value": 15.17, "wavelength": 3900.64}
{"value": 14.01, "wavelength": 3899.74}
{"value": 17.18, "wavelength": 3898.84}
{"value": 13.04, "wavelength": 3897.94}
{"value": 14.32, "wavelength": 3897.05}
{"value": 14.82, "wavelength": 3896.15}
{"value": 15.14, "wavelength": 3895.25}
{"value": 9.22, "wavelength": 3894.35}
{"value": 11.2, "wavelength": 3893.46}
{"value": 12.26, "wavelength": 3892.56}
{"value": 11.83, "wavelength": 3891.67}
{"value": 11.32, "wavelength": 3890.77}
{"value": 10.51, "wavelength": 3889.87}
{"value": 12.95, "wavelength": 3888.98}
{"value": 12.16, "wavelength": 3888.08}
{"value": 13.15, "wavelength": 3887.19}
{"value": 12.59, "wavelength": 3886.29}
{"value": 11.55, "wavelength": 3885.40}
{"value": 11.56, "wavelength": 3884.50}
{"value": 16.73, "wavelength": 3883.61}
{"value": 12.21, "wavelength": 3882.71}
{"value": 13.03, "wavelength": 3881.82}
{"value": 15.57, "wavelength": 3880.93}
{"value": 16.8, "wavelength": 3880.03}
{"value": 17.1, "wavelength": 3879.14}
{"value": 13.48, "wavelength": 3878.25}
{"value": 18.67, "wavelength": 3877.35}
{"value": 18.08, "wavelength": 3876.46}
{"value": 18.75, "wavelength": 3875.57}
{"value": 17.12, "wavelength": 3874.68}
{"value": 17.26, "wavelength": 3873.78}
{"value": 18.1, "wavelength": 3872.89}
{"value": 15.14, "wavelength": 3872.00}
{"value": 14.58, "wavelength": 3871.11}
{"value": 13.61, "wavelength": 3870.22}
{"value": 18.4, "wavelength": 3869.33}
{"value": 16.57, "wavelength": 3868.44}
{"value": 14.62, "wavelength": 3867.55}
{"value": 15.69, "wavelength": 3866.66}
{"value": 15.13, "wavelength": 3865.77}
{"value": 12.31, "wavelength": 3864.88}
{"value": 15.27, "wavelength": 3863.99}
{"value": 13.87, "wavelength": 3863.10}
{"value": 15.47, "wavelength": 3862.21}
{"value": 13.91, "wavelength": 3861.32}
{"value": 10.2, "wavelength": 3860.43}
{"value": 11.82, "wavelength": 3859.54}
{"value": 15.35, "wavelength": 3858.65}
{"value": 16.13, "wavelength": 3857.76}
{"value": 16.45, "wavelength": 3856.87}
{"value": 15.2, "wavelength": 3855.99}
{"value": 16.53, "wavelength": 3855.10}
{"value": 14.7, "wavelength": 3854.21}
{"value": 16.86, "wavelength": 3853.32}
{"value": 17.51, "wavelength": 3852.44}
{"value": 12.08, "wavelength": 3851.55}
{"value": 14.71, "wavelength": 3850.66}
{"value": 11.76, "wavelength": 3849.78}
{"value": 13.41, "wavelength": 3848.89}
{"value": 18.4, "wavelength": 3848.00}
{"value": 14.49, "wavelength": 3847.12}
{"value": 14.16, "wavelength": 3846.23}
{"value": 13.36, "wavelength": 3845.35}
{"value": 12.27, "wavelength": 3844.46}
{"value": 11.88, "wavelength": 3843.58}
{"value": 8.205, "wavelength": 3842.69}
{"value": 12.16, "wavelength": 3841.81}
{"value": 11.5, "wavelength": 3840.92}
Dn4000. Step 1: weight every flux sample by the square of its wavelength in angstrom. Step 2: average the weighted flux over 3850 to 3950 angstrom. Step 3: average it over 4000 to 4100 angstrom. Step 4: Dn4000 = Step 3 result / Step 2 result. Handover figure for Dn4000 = 1.28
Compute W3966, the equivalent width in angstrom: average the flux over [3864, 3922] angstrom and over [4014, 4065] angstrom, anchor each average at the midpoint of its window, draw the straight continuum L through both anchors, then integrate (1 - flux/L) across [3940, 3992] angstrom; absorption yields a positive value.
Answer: 8.2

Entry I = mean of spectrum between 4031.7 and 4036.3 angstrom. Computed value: 18.5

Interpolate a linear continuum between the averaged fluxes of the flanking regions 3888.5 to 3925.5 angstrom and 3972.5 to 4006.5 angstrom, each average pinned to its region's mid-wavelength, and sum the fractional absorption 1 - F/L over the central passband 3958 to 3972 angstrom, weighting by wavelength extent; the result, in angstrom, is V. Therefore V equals 3.0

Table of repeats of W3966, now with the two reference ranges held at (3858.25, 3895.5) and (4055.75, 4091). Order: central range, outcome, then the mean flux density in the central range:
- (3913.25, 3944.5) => 1.65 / 14.2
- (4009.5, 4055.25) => -2.91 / 17.6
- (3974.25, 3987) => 3.08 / 12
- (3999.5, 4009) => -0.74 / 17.4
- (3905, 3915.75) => 0.09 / 14.6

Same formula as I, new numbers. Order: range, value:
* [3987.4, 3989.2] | 14.6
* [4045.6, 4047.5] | 16.7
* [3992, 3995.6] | 16.2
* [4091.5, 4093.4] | 15.9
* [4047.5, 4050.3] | 17.5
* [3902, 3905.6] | 15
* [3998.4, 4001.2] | 18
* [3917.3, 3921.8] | 16.1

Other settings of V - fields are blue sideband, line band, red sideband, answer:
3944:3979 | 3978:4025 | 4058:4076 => -3.06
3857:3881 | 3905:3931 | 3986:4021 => 2.27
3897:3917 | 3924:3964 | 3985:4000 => 3.82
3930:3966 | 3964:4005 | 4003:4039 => 4.16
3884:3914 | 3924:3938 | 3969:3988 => 0.81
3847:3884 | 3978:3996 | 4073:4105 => 1.85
